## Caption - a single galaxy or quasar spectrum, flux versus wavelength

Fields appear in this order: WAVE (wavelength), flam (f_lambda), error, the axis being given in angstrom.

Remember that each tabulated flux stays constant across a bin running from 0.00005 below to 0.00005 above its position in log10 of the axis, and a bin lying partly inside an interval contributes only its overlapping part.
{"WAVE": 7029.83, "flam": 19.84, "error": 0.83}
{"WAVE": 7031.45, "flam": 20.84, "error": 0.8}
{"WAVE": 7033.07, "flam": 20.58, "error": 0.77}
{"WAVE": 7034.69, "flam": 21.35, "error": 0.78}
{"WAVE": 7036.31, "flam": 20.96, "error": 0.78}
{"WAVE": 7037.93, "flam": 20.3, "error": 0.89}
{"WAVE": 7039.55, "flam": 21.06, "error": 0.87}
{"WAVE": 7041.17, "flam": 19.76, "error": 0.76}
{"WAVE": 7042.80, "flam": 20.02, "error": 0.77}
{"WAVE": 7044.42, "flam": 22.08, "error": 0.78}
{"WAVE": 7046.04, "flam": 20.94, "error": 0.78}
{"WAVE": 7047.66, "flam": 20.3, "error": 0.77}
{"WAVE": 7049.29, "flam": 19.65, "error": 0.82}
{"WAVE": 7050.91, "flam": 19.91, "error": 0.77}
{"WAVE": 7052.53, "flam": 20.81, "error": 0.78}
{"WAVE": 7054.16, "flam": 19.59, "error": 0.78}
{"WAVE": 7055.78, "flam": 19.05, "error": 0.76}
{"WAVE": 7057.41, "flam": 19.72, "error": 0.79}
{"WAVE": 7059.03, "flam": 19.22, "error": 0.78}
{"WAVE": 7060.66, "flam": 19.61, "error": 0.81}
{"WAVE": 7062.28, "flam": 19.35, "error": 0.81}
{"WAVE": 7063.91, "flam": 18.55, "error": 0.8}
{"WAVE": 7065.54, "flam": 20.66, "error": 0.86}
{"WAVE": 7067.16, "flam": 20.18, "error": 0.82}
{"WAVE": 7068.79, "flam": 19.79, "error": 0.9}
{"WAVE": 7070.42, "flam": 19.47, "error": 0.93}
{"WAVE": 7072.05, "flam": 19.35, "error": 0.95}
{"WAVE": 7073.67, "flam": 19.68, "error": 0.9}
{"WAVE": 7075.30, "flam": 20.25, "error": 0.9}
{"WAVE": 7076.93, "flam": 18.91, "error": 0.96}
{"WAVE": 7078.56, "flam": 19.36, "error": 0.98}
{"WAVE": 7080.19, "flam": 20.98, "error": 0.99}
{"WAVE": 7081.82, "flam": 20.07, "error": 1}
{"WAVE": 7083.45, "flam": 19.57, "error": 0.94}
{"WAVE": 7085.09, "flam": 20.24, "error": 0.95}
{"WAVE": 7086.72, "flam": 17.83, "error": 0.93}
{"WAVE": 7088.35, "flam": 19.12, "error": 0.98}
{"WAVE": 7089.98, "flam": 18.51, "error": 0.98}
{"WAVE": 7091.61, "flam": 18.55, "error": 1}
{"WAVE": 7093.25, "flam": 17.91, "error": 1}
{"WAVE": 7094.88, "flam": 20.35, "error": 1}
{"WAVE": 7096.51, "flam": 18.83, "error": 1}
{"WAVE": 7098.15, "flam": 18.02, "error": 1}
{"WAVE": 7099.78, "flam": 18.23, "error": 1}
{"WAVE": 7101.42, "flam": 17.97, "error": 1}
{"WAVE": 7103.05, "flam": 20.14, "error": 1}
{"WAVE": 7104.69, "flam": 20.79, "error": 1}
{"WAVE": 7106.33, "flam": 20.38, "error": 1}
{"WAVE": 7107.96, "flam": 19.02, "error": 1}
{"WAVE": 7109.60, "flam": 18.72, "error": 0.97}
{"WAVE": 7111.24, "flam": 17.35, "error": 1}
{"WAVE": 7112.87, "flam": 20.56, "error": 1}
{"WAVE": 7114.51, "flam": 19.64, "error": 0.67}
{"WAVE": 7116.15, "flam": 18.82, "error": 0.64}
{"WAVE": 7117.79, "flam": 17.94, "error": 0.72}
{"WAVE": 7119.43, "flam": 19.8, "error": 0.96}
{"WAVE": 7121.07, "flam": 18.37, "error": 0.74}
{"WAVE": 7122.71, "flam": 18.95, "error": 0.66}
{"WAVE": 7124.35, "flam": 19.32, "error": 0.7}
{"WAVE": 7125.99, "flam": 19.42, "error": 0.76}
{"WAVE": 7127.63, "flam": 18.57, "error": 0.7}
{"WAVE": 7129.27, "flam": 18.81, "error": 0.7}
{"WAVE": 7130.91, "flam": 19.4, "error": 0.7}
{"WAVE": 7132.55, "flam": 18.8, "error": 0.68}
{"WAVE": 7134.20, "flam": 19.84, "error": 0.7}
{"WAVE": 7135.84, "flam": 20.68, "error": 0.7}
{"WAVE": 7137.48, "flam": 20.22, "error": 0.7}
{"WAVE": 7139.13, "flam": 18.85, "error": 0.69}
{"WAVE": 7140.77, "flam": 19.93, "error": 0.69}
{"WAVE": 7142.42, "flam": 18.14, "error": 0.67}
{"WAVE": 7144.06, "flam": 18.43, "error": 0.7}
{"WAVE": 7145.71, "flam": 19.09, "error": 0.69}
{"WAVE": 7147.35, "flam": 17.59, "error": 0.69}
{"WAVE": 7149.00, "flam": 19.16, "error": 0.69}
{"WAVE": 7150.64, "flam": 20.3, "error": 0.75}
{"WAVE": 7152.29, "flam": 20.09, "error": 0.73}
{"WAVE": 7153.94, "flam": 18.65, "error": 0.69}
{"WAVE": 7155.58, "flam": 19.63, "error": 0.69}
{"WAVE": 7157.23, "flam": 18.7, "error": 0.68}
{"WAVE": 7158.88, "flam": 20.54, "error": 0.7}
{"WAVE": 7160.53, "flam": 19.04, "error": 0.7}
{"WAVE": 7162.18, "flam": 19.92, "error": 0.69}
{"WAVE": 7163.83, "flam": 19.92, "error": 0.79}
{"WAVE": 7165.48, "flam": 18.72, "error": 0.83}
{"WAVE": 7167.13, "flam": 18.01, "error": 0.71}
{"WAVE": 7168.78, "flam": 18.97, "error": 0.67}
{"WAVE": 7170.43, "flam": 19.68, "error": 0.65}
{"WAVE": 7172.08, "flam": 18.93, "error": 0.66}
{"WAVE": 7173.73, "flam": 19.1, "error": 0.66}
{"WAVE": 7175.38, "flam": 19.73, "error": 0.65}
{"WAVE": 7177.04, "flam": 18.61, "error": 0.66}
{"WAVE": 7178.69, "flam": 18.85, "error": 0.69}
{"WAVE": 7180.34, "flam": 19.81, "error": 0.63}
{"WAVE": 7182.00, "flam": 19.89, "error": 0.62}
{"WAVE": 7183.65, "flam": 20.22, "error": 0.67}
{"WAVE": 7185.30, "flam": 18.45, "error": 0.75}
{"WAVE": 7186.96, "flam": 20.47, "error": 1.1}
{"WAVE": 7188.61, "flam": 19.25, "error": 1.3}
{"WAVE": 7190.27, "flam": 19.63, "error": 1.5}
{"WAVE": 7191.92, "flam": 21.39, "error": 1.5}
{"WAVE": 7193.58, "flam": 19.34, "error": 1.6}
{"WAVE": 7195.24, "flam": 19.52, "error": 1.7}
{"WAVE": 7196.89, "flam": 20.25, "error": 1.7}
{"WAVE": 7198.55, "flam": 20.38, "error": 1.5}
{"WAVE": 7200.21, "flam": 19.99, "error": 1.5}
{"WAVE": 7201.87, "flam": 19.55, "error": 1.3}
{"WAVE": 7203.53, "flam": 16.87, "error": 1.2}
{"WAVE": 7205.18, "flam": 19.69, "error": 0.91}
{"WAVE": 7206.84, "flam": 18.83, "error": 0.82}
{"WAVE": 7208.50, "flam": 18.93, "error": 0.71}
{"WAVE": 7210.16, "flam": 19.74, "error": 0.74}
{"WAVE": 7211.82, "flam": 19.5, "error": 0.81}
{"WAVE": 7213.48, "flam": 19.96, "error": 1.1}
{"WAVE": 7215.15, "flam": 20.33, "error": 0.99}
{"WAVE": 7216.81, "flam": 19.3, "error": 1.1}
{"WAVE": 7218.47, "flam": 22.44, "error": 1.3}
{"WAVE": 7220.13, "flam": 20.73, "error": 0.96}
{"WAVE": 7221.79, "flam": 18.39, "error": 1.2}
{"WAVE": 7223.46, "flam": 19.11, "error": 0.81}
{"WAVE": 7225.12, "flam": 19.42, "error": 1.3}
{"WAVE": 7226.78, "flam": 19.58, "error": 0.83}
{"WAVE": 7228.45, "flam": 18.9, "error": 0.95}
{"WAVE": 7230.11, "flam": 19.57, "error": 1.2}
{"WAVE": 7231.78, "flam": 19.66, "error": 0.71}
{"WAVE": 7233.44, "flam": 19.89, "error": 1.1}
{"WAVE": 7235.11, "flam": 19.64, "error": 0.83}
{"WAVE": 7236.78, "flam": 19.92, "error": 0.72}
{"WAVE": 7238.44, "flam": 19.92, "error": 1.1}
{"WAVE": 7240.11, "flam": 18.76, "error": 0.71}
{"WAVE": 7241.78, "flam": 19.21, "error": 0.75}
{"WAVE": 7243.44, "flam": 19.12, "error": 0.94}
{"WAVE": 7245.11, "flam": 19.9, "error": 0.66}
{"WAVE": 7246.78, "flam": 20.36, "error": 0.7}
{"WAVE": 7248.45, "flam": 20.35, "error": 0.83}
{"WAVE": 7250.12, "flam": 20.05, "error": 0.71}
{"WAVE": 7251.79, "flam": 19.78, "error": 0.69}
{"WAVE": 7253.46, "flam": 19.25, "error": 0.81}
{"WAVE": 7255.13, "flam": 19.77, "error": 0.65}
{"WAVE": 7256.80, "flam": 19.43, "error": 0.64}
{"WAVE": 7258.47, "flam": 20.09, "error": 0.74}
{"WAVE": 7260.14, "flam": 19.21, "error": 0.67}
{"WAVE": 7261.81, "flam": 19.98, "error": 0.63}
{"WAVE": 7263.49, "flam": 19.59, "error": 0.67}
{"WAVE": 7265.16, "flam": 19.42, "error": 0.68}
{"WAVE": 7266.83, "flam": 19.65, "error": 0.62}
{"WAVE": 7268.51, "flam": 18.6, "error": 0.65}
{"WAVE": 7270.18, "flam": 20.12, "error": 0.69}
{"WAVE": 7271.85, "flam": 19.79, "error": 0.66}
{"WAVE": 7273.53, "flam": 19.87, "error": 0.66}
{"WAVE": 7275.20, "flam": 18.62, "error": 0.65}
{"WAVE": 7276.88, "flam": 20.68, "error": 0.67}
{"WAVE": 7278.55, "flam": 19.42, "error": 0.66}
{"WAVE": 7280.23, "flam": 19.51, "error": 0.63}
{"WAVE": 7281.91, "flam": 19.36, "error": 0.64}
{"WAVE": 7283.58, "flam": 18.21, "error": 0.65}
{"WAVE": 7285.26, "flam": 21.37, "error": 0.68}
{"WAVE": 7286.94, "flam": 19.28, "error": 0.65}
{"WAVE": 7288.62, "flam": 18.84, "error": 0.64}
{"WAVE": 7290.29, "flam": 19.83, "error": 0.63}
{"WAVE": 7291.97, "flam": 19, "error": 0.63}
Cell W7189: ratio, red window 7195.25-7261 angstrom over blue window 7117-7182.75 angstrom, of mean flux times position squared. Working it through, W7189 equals 1.0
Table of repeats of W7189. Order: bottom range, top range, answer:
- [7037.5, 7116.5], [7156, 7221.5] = 1.03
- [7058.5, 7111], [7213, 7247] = 1.06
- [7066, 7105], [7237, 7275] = 1.07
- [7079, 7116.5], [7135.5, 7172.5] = 1.02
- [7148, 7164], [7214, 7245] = 1.03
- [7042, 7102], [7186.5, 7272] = 1.05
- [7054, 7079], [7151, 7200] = 1.03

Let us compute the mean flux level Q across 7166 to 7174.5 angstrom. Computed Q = 18.9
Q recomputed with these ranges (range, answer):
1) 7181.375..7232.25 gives 19.7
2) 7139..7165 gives 19.3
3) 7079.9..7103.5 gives 19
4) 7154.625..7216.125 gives 19.5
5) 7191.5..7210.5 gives 19.5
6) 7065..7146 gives 19.3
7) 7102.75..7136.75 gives 19.3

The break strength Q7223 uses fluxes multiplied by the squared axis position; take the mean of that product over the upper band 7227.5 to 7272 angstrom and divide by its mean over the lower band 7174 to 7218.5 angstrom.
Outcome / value 1.02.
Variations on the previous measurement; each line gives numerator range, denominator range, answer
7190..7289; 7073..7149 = 1.06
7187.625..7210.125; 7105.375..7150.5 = 1.04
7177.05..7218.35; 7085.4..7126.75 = 1.06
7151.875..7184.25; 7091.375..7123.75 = 1.03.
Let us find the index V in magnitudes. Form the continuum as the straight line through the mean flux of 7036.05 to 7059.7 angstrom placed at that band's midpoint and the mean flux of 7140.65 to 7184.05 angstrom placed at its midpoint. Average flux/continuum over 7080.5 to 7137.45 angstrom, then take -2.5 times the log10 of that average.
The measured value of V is 0.03 mag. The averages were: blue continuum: 20.2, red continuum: 19.2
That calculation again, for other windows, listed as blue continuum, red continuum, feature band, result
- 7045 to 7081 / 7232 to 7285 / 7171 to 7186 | 0.021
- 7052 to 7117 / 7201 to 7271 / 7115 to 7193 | 0.010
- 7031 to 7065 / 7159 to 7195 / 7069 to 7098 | 0.035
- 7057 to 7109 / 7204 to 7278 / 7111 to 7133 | 0.024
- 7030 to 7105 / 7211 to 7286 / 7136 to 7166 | 0.022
